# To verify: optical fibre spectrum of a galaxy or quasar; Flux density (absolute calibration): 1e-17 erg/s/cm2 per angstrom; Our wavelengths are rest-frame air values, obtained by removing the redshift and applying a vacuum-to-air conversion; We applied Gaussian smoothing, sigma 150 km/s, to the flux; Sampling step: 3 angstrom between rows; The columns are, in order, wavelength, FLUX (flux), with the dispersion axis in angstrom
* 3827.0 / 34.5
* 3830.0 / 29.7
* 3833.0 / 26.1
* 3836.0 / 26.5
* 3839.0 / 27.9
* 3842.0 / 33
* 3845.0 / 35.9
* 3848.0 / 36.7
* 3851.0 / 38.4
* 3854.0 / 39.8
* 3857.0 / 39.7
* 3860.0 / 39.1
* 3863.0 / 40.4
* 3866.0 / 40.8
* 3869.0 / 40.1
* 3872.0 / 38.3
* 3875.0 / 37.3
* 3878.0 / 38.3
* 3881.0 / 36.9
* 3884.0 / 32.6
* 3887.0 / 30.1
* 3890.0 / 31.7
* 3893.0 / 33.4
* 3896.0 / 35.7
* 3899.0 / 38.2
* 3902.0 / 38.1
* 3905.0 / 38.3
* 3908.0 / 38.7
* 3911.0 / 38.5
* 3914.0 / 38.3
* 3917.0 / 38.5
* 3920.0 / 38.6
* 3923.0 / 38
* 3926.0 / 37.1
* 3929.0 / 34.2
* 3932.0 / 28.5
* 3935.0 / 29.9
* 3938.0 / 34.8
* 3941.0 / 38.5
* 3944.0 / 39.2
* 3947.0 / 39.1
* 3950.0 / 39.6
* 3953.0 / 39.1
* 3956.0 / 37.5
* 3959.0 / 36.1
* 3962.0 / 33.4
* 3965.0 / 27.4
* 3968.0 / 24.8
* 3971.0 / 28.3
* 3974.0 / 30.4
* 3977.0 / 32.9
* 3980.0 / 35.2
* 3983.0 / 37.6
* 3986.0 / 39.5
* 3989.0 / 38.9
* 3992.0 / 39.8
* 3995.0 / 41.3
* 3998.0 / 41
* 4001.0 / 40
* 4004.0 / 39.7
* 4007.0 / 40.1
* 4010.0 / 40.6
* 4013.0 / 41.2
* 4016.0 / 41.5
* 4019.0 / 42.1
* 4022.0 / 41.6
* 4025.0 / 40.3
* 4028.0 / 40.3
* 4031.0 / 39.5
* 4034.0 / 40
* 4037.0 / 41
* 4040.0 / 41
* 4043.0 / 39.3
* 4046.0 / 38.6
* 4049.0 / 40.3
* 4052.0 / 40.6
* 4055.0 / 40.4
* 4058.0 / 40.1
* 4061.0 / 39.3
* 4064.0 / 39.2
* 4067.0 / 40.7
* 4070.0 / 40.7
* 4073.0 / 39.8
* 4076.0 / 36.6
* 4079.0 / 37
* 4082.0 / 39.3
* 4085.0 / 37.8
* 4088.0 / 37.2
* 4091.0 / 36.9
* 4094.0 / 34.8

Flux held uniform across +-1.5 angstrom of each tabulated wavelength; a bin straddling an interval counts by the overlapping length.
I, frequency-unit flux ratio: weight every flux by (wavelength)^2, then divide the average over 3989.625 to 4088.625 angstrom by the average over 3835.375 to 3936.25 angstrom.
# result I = 1.19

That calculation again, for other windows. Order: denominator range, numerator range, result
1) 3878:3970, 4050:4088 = 1.19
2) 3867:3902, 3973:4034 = 1.16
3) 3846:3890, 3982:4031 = 1.15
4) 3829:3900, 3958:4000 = 1.05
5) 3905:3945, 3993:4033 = 1.17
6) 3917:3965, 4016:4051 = 1.17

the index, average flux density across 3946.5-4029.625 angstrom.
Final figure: 37.5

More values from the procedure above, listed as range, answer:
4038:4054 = 40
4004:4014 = 40.5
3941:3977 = 34.2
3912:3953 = 36.6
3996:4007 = 40.3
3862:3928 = 37.1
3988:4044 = 40.5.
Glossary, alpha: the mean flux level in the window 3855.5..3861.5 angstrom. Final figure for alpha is 39.4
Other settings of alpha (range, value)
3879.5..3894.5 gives 32.9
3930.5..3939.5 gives 31.1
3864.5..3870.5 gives 40.4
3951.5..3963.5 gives 36.5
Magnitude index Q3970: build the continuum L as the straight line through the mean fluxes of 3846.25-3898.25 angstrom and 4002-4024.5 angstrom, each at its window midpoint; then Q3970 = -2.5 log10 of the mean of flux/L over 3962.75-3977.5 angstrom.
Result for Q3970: 0.35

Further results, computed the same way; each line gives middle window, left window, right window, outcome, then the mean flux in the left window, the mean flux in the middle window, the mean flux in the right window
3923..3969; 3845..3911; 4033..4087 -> 0.10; 37.3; 34.8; 39.5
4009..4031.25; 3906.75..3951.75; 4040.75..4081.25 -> -0.06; 36.8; 41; 39.5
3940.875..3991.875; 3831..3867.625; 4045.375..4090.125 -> 0.07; 35.3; 35.2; 39.2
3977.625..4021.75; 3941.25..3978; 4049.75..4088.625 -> -0.11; 34.2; 39.8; 39.2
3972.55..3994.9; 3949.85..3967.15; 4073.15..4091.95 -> -0.04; 34.8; 36.7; 37.7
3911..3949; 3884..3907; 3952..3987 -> -0.07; 35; 36.4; 33.4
